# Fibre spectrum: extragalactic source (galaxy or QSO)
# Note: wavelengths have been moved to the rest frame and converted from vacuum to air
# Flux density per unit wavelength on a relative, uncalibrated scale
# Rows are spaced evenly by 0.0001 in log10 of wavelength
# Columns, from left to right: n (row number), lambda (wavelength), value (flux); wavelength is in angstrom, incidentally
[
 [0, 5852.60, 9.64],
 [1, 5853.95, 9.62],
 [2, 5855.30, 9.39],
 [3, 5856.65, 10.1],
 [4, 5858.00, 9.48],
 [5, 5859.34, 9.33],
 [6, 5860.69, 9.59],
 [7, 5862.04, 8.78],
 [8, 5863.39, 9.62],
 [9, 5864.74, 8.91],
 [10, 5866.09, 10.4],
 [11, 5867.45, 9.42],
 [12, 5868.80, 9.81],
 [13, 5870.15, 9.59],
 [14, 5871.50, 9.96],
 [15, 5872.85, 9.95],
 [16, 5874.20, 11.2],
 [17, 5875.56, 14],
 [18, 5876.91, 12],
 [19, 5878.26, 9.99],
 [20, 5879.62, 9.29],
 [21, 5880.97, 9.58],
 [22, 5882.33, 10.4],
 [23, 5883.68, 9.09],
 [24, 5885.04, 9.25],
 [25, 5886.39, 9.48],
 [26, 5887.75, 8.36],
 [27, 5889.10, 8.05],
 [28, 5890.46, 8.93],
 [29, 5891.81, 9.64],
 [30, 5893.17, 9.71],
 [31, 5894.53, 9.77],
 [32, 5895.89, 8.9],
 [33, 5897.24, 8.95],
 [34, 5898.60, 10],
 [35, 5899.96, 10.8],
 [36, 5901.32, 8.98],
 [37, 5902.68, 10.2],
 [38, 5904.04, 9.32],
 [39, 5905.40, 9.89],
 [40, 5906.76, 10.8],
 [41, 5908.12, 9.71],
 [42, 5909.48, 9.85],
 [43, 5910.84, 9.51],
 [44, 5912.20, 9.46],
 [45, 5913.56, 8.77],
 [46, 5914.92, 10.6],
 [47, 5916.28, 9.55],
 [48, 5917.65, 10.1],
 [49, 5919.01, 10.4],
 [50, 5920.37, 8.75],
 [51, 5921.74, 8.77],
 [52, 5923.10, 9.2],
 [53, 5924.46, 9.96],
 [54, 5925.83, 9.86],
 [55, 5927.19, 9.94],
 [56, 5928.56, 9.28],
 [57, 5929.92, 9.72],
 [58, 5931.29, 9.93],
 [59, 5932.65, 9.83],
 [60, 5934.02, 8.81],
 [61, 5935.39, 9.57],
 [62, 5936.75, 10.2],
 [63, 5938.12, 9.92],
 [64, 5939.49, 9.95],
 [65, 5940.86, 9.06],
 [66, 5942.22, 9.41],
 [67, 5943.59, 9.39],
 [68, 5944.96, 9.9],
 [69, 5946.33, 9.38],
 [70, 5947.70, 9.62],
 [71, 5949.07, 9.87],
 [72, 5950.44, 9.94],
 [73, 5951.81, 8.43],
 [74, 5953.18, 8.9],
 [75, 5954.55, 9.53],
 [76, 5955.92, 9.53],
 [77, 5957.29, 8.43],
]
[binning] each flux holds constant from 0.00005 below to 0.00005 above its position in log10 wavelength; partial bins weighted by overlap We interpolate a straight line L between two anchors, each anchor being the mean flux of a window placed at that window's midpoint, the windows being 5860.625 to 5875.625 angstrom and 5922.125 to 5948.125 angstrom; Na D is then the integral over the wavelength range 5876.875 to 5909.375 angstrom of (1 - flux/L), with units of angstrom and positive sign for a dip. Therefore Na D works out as 0.82 angstrom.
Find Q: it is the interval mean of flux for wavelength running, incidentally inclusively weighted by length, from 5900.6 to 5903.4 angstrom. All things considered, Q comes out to 9.59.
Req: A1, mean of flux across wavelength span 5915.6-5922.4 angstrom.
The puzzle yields 9.51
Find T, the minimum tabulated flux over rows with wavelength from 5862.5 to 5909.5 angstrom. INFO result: 8.05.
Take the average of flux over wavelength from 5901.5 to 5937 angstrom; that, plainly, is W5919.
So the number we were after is 9.68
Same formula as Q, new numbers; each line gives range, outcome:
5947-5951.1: 9.81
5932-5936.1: 9.41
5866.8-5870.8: 9.61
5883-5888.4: 9.05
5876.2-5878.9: 11.1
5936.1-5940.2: 10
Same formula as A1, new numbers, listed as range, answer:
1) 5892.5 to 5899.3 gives 9.47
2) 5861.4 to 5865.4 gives 9.11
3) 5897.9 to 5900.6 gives 10.4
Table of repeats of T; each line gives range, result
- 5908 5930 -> 8.75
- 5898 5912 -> 8.98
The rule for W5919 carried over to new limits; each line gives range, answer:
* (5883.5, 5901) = 9.3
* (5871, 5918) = 9.83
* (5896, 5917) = 9.74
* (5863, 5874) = 9.78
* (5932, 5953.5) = 9.52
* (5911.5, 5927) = 9.6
